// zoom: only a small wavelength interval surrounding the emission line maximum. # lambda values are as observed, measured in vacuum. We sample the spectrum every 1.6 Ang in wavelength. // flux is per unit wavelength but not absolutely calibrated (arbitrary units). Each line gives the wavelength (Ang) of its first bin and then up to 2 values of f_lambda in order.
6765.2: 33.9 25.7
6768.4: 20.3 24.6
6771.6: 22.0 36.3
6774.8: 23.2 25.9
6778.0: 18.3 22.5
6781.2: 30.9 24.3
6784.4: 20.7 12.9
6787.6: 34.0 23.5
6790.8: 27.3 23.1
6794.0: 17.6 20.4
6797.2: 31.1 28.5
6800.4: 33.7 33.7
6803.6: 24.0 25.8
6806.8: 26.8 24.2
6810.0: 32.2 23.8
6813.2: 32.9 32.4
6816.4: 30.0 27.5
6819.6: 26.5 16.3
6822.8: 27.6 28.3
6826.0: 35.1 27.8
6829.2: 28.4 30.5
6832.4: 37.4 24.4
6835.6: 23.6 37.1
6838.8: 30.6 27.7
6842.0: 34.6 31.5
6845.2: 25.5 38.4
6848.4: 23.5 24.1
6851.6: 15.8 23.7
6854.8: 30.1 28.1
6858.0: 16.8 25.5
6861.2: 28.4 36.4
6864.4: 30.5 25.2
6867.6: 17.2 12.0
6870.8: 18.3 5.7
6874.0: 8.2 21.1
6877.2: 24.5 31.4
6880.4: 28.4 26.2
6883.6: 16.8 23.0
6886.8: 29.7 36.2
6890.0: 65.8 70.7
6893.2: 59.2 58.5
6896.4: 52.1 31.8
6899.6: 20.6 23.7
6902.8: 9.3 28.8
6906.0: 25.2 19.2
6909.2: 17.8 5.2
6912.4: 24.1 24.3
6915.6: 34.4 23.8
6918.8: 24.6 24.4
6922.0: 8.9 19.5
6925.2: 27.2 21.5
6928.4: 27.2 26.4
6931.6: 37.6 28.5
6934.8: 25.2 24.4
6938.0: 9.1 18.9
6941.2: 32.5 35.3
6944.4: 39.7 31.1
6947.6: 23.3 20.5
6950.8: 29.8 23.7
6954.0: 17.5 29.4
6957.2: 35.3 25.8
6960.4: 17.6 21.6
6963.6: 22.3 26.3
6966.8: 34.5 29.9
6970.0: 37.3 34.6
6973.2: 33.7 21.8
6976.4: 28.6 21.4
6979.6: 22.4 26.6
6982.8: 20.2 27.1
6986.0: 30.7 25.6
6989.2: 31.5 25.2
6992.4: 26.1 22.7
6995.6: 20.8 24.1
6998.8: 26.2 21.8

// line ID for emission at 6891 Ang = H-beta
